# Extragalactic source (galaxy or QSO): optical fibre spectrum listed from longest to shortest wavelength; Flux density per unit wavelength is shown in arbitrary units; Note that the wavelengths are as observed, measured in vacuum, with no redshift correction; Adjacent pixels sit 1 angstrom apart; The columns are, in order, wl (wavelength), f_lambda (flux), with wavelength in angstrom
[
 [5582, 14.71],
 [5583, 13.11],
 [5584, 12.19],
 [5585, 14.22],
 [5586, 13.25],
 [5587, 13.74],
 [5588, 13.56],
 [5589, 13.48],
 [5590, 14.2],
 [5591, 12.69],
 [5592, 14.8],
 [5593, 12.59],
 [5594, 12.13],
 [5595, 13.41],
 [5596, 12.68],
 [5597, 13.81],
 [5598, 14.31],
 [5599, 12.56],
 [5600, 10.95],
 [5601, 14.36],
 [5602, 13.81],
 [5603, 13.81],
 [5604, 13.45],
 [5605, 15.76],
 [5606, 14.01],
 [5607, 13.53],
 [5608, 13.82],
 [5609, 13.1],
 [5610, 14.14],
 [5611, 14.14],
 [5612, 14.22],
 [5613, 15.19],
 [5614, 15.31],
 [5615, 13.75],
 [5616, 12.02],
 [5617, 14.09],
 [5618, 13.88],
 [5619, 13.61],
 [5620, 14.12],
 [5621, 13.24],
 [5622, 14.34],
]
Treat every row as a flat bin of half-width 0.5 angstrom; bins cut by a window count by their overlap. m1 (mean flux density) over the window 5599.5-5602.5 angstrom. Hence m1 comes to 13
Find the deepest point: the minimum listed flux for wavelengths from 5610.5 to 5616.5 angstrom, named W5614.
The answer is 12.02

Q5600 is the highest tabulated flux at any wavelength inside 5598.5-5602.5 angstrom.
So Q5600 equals 14.36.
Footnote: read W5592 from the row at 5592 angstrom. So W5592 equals 14.8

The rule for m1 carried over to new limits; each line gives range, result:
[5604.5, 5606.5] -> 14.9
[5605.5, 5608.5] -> 13.8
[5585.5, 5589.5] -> 13.5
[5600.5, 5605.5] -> 14.2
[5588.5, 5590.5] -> 13.8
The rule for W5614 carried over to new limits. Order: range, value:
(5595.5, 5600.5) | 10.95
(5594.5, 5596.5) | 12.68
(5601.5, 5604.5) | 13.45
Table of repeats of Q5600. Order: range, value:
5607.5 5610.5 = 14.14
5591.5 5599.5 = 14.8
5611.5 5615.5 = 15.31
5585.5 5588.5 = 13.74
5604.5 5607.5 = 15.76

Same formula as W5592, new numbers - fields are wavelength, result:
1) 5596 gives 12.68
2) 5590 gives 14.2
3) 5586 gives 13.25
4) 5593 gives 12.59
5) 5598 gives 14.31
